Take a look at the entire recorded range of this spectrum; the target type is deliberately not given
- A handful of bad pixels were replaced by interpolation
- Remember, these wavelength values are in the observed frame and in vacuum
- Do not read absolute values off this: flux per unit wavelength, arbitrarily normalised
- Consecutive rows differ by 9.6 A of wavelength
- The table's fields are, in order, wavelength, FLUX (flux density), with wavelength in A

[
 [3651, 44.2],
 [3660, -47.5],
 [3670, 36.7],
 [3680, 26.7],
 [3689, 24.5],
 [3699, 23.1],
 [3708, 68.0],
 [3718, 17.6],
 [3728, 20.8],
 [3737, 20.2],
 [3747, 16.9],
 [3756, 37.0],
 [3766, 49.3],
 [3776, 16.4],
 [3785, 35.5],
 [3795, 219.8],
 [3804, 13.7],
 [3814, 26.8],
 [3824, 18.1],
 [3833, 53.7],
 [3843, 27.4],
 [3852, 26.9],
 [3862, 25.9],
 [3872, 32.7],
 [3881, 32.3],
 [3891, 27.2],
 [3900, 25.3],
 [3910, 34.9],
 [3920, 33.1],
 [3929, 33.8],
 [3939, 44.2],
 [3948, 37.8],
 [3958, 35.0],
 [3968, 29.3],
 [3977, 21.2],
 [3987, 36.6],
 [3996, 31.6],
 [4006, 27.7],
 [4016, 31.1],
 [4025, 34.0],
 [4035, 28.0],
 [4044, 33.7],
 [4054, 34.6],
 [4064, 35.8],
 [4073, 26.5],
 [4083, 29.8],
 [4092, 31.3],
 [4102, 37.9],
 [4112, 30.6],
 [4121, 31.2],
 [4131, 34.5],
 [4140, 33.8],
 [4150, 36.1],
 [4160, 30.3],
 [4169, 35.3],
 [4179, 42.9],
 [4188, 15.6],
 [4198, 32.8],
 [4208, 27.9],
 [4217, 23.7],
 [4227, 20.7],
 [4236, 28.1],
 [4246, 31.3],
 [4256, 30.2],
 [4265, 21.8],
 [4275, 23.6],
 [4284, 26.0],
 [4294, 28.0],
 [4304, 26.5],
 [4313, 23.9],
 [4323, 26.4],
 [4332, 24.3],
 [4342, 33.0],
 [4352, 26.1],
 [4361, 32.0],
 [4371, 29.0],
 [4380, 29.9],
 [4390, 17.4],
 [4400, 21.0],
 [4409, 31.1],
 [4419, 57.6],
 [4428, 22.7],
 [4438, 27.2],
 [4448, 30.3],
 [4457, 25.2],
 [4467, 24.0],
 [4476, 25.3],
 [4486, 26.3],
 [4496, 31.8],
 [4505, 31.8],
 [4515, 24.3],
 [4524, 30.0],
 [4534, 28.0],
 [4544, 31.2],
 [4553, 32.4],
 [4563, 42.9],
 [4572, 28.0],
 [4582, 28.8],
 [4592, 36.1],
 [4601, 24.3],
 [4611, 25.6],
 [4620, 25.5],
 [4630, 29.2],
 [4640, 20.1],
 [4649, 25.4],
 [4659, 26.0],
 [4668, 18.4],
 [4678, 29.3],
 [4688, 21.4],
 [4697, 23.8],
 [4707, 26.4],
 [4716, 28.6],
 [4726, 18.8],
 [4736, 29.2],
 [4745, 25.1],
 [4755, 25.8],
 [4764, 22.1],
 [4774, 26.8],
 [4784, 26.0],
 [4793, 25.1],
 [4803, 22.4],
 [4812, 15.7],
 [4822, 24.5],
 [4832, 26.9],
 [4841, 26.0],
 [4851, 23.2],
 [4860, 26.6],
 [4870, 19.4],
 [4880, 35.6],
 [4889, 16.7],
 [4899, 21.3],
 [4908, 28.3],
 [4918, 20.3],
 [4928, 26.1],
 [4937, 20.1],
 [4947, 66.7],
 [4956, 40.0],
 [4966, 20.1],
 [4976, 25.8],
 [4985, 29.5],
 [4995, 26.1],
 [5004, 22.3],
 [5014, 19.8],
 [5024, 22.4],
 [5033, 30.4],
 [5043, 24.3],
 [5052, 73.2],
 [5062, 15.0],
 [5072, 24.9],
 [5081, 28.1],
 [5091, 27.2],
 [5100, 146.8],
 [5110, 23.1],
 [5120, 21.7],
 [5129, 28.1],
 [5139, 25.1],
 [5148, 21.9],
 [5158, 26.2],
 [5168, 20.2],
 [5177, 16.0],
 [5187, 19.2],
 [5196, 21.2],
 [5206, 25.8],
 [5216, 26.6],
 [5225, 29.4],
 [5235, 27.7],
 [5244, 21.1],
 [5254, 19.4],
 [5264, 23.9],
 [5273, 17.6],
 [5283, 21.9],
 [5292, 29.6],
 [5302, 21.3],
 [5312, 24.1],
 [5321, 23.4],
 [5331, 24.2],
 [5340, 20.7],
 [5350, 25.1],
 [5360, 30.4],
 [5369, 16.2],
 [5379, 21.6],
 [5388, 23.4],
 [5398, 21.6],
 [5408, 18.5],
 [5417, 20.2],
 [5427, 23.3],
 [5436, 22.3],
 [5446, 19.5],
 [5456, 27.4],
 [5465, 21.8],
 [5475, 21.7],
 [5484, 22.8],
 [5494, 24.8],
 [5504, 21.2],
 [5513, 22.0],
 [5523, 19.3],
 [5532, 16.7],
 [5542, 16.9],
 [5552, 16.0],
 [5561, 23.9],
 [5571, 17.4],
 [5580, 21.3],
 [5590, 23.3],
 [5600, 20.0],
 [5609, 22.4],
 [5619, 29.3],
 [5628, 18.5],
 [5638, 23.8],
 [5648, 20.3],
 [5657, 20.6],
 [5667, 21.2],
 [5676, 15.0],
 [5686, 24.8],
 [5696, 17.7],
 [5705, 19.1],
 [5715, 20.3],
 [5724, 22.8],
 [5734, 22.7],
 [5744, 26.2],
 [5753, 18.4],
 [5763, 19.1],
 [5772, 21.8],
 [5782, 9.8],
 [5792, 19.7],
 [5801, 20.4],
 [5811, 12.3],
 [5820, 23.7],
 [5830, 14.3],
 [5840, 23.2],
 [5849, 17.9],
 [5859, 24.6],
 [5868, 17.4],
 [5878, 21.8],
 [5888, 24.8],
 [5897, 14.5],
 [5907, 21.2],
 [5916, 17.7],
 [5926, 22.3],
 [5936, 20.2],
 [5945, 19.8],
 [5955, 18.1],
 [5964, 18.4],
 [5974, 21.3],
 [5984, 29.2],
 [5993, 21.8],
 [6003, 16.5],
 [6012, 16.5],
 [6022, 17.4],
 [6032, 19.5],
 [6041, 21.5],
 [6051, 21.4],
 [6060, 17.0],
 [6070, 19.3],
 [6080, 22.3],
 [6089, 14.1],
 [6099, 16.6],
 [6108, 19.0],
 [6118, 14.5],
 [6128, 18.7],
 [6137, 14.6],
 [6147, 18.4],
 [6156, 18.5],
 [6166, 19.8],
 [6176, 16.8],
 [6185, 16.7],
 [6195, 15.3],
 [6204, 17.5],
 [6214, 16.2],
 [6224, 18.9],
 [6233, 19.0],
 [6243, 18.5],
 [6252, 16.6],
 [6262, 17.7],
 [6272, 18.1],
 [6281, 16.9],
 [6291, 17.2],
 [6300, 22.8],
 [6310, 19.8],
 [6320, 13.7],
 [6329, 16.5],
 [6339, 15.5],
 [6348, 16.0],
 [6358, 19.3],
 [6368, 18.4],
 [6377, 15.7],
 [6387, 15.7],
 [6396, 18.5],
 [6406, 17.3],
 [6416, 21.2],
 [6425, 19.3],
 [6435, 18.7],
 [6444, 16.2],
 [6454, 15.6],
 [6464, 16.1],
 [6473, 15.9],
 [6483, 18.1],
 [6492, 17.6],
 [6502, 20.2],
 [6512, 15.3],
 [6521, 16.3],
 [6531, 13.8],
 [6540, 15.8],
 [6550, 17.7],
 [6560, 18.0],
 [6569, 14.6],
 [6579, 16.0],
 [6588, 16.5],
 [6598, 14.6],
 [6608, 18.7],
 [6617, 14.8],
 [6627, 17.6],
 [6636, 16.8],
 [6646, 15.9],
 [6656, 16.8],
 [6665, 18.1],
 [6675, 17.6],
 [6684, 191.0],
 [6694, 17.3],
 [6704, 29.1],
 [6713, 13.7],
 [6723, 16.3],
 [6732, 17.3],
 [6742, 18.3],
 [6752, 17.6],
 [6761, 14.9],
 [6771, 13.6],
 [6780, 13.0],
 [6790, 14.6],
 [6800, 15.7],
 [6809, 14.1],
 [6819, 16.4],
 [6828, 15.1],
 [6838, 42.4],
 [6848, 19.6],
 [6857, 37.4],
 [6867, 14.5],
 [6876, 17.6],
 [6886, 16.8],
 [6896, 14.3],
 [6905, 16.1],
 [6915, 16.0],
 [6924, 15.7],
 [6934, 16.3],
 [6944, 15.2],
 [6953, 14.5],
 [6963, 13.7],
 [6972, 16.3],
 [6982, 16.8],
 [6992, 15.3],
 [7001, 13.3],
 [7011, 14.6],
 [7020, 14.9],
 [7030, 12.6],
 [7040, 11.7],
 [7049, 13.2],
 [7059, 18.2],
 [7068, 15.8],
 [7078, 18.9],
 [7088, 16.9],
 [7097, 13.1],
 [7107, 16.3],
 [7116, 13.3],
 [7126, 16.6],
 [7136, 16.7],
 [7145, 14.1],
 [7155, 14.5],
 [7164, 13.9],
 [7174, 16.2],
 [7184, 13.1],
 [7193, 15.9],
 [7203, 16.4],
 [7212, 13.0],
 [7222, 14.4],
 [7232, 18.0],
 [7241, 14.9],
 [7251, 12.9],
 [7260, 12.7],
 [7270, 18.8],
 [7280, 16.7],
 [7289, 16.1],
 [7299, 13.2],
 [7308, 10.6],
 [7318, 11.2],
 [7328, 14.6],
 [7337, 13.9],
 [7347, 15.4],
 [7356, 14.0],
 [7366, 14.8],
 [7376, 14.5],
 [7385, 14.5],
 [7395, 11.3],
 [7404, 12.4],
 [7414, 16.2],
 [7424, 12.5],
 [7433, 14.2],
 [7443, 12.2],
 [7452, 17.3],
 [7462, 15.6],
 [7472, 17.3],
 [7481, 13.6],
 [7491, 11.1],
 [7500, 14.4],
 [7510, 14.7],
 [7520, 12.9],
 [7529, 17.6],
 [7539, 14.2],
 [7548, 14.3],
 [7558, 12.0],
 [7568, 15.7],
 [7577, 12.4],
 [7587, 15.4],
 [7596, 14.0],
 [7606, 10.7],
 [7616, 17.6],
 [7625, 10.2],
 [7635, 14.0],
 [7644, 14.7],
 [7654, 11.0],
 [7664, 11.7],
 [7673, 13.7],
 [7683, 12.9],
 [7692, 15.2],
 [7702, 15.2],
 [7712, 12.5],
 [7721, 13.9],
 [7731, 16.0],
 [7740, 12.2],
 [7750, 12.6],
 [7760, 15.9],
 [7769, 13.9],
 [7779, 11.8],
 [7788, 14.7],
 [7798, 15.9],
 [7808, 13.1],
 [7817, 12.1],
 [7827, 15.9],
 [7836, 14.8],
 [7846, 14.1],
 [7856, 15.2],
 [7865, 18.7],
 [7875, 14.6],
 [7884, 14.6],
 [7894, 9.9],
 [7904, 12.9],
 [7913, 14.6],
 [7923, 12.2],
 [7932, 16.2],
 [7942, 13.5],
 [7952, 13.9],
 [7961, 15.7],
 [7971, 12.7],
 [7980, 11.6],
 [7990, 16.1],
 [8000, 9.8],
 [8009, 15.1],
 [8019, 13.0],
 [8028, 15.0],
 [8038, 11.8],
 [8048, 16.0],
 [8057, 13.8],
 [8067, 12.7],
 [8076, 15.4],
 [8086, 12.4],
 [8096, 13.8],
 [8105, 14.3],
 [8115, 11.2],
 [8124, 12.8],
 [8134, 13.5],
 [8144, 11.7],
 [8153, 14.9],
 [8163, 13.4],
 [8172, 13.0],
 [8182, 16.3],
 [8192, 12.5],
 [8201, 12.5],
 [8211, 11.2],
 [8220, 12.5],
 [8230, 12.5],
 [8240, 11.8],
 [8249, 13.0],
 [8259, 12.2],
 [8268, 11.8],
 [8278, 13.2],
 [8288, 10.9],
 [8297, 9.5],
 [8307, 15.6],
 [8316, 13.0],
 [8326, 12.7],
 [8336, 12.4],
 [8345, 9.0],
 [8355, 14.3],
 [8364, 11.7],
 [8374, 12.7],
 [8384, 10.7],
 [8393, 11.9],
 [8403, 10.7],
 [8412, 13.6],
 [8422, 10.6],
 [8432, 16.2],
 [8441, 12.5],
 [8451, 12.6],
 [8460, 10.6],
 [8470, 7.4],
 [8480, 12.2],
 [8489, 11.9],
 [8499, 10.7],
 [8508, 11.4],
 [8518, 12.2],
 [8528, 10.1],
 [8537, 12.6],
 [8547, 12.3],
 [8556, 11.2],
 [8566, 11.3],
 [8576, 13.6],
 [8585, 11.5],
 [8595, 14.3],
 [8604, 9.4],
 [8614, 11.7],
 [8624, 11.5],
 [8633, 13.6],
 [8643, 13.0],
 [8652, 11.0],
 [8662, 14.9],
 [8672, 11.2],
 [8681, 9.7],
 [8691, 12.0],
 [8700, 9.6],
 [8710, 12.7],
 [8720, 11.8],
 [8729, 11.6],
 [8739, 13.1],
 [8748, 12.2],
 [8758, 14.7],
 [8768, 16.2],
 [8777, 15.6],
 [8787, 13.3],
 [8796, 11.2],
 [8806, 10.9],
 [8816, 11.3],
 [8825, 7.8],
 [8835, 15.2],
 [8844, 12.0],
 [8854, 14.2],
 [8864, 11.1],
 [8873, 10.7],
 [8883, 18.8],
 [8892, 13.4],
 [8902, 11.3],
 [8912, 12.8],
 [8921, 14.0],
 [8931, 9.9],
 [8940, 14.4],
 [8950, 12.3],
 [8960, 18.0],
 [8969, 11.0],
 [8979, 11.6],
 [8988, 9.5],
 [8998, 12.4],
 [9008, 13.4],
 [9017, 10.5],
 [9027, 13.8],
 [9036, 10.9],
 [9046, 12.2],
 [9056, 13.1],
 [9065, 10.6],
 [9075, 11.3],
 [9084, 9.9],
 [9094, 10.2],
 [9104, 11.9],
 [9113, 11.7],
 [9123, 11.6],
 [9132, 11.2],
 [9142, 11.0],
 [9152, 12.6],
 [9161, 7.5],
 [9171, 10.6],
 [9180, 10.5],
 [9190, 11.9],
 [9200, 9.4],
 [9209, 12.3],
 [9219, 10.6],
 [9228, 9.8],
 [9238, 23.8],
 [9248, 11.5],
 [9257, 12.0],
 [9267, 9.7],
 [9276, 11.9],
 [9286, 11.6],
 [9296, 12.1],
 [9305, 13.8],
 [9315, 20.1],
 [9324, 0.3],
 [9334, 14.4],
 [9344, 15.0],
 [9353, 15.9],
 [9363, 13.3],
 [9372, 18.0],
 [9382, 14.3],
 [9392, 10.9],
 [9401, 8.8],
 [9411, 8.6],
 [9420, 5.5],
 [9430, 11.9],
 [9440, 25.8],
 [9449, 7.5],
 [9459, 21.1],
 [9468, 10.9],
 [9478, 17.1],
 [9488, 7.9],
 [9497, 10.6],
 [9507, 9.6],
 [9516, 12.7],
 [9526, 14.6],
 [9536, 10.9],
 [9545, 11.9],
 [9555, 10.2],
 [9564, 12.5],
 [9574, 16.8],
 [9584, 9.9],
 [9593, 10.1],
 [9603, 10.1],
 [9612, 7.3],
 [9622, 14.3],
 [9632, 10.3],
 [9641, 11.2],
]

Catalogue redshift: 0.018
